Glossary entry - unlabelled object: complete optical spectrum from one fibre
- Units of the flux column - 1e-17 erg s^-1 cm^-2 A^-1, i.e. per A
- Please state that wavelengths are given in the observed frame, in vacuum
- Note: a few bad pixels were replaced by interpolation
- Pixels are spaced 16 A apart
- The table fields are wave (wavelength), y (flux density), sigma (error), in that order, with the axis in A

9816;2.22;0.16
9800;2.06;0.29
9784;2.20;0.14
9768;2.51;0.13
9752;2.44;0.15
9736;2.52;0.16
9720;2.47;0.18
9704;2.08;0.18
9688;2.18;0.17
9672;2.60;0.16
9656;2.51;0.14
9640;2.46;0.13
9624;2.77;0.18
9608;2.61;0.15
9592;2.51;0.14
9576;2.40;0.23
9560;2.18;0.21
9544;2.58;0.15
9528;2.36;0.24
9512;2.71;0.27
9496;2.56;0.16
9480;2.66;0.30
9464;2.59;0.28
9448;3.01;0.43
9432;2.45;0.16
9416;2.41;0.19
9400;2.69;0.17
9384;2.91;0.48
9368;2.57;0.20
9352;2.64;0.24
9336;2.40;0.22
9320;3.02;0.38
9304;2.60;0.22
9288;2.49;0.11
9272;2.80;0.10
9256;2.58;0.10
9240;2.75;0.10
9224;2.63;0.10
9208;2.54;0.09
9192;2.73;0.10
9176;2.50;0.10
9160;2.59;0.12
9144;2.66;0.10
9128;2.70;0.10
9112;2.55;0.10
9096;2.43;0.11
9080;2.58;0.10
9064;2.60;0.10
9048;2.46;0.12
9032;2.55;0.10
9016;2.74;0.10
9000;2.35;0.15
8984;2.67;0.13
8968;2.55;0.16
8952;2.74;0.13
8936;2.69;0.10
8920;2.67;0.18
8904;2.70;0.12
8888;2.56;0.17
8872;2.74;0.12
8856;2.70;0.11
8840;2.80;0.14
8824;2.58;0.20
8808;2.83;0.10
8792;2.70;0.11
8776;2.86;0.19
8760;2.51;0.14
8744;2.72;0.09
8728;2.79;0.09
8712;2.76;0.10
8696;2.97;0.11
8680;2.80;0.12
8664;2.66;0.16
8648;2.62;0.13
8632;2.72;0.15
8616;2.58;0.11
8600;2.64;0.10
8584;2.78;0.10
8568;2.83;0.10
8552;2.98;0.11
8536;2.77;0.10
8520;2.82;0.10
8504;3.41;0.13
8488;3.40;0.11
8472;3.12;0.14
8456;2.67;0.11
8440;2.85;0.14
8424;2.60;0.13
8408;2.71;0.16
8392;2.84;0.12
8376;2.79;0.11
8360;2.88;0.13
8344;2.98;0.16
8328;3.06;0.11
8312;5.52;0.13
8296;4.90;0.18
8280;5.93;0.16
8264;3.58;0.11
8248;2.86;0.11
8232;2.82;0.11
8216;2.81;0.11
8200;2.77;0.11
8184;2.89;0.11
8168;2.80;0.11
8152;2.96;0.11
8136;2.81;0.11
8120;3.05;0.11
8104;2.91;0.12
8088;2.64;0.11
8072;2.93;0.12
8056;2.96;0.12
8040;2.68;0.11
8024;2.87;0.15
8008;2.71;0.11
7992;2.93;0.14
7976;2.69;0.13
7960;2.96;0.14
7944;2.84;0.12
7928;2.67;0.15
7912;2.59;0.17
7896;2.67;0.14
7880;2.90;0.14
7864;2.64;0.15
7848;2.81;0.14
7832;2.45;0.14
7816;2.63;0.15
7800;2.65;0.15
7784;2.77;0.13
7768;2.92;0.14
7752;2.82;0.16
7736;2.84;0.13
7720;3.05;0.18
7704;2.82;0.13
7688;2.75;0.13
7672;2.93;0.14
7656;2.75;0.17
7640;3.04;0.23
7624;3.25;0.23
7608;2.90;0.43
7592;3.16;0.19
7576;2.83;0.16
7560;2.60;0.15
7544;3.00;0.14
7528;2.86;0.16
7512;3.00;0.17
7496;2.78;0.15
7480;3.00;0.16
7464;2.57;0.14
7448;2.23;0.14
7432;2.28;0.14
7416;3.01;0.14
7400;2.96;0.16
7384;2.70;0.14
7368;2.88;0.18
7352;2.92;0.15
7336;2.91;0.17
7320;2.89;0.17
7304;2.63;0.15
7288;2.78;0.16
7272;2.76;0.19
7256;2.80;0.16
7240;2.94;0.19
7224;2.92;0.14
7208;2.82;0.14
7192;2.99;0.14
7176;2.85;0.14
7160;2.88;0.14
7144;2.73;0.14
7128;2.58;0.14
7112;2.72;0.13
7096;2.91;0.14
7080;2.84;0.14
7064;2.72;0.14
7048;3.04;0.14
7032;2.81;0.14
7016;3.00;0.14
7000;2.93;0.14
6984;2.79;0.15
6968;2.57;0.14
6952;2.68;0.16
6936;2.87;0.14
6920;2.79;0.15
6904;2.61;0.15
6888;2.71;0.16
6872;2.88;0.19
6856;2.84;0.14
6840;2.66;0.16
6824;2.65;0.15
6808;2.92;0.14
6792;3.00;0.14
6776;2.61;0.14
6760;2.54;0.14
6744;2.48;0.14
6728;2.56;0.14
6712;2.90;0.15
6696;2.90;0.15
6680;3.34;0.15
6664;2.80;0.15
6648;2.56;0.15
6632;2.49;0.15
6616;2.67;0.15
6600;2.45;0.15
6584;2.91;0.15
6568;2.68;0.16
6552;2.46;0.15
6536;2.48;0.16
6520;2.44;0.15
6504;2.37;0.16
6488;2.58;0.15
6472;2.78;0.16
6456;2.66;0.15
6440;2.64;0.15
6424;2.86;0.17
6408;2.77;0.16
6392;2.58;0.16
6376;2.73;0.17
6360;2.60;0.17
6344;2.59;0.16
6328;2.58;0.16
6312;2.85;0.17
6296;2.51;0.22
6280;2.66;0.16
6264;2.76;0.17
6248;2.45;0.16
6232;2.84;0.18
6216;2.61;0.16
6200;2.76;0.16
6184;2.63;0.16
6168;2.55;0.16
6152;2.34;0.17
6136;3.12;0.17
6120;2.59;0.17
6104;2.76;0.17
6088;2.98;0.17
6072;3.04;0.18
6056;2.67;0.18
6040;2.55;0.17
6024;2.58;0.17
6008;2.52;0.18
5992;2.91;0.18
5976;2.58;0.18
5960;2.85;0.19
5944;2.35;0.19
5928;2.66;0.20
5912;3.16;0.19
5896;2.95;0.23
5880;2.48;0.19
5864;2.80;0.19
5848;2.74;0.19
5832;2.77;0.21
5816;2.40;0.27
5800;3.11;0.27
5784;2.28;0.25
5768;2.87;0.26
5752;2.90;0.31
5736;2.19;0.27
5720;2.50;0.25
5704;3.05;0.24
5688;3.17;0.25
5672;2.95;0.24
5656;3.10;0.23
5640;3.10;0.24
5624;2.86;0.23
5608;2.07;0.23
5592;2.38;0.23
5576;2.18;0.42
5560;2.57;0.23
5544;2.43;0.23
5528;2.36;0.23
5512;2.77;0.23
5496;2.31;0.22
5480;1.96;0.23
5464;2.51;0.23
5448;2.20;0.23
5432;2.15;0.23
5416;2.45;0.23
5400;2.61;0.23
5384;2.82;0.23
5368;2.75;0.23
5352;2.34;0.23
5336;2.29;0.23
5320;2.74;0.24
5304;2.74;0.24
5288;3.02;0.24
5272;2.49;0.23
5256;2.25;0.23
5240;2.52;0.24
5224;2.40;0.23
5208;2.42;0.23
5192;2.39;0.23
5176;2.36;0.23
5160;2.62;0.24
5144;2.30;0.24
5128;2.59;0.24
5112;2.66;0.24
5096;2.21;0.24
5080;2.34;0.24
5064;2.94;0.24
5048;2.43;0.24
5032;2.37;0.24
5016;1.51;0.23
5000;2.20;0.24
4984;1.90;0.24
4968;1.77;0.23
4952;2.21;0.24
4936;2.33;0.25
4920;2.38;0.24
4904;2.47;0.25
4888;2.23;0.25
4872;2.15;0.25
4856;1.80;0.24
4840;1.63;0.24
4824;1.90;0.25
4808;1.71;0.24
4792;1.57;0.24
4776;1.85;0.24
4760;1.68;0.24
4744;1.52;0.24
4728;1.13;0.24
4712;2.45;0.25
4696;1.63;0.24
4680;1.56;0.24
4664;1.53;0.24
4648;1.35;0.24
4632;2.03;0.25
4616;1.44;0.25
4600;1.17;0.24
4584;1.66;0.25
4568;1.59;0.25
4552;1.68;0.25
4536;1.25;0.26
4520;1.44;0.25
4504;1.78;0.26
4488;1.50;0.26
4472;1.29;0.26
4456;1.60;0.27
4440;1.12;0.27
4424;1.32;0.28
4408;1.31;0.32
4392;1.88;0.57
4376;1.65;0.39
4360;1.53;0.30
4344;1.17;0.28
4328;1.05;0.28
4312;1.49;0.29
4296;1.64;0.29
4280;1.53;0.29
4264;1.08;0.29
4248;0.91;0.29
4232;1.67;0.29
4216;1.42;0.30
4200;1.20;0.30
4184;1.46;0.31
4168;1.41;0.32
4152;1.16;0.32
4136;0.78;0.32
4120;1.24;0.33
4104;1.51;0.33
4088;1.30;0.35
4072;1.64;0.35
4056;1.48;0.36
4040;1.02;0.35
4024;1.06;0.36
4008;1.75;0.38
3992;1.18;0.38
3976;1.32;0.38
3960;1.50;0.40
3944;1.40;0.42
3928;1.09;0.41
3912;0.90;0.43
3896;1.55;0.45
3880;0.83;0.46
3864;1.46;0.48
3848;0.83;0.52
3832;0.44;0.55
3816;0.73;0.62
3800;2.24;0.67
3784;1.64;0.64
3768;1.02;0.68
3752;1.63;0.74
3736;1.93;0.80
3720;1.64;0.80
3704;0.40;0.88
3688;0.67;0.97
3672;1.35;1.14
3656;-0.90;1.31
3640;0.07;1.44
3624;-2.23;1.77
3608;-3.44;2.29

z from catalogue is 0.26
